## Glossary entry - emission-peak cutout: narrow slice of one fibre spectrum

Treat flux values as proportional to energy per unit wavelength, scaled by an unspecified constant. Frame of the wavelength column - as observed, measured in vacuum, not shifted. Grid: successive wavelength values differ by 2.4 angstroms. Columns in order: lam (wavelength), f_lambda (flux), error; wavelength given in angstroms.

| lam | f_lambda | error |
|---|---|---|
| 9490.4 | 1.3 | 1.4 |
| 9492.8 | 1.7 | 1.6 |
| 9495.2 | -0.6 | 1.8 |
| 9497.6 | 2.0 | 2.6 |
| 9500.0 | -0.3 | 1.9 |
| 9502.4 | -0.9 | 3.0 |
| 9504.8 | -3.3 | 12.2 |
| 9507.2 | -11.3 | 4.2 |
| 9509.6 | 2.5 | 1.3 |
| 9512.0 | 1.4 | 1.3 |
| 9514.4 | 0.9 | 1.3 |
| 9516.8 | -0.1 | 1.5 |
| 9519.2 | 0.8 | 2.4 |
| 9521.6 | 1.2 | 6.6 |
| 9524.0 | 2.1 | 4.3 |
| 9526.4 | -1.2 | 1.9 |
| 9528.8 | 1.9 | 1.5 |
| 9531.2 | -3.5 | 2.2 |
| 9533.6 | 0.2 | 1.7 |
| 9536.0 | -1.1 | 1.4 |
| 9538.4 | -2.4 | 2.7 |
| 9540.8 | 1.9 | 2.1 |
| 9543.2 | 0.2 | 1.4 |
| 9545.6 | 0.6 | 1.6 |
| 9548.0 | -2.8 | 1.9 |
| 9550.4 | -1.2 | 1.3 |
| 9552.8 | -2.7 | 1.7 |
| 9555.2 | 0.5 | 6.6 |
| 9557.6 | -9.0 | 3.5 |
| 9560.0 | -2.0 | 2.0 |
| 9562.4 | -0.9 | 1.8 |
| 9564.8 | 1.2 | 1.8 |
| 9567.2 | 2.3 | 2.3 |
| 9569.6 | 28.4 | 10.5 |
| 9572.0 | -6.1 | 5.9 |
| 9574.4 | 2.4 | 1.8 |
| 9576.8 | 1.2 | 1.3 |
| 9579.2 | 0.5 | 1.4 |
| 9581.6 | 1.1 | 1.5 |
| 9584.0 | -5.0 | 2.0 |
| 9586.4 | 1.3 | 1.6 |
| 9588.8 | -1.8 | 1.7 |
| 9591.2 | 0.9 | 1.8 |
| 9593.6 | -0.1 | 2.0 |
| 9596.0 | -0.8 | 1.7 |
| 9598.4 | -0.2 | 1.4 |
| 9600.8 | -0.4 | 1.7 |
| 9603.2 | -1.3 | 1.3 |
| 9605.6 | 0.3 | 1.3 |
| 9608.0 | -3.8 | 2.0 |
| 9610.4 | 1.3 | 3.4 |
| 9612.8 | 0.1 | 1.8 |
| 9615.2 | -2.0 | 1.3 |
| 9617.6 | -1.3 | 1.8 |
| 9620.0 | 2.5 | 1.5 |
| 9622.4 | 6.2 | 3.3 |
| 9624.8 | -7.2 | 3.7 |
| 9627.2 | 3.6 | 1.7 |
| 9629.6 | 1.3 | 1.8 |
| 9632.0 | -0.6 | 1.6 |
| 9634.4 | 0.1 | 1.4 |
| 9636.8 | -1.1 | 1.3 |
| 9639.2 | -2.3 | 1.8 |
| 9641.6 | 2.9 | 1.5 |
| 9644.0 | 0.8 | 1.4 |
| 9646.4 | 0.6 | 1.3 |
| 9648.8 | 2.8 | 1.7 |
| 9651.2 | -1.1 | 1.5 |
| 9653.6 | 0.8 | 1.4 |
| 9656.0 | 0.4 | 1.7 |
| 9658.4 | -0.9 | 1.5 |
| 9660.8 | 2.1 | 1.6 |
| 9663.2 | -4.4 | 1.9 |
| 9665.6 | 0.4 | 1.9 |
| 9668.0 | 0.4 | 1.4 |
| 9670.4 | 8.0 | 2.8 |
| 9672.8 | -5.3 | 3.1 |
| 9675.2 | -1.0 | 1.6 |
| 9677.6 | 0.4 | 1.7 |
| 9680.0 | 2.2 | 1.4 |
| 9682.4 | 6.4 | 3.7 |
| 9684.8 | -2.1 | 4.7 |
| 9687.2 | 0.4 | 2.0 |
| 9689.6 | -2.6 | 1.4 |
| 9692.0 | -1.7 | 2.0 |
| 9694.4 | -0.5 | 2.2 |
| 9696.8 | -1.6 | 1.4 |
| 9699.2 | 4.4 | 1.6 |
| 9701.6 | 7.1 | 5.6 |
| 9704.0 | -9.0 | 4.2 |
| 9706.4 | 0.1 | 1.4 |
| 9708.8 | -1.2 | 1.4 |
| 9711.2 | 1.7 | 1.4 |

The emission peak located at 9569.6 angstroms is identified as H-gamma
